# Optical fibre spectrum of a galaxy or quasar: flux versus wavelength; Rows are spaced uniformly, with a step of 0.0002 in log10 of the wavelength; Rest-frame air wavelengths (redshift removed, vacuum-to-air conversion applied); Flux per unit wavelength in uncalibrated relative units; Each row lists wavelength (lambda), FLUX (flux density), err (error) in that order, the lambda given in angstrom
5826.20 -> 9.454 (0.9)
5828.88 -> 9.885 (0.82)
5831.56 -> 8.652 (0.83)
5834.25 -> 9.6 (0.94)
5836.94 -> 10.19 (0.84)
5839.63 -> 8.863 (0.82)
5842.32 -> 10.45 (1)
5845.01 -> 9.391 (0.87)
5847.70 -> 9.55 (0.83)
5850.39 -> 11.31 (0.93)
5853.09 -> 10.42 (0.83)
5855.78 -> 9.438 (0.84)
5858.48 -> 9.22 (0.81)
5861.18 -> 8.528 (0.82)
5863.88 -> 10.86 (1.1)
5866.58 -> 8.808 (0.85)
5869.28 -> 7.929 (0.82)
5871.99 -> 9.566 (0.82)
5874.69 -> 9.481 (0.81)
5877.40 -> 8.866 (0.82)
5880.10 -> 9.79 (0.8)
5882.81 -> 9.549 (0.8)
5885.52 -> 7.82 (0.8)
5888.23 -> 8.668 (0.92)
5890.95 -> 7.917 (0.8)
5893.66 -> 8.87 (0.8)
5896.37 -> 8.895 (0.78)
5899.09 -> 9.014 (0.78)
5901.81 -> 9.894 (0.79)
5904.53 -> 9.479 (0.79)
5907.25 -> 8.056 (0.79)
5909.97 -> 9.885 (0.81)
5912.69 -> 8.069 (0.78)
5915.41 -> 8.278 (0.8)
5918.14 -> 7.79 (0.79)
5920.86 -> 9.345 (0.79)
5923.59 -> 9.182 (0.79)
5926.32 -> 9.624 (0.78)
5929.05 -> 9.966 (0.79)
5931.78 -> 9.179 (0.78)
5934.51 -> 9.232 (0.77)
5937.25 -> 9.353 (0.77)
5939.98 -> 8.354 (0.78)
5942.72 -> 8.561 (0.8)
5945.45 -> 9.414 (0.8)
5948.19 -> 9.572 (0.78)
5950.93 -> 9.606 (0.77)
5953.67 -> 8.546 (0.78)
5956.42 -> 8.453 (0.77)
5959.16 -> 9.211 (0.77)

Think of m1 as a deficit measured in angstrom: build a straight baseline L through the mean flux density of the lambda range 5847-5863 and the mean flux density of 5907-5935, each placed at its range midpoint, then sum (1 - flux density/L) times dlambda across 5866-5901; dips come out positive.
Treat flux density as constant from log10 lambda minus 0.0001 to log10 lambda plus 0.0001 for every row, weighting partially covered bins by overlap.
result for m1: 2.1 angstrom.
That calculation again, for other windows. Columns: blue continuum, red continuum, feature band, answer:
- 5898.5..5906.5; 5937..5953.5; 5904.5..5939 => 0.9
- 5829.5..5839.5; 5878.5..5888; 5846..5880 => -1.2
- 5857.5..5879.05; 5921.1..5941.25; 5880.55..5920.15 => 2.0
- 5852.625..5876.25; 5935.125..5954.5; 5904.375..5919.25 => 1.0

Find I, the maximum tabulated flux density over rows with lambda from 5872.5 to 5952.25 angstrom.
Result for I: 9.966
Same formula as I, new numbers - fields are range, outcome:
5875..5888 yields 9.79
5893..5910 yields 9.894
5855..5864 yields 10.86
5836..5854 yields 11.31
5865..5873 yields 9.566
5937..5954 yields 9.606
